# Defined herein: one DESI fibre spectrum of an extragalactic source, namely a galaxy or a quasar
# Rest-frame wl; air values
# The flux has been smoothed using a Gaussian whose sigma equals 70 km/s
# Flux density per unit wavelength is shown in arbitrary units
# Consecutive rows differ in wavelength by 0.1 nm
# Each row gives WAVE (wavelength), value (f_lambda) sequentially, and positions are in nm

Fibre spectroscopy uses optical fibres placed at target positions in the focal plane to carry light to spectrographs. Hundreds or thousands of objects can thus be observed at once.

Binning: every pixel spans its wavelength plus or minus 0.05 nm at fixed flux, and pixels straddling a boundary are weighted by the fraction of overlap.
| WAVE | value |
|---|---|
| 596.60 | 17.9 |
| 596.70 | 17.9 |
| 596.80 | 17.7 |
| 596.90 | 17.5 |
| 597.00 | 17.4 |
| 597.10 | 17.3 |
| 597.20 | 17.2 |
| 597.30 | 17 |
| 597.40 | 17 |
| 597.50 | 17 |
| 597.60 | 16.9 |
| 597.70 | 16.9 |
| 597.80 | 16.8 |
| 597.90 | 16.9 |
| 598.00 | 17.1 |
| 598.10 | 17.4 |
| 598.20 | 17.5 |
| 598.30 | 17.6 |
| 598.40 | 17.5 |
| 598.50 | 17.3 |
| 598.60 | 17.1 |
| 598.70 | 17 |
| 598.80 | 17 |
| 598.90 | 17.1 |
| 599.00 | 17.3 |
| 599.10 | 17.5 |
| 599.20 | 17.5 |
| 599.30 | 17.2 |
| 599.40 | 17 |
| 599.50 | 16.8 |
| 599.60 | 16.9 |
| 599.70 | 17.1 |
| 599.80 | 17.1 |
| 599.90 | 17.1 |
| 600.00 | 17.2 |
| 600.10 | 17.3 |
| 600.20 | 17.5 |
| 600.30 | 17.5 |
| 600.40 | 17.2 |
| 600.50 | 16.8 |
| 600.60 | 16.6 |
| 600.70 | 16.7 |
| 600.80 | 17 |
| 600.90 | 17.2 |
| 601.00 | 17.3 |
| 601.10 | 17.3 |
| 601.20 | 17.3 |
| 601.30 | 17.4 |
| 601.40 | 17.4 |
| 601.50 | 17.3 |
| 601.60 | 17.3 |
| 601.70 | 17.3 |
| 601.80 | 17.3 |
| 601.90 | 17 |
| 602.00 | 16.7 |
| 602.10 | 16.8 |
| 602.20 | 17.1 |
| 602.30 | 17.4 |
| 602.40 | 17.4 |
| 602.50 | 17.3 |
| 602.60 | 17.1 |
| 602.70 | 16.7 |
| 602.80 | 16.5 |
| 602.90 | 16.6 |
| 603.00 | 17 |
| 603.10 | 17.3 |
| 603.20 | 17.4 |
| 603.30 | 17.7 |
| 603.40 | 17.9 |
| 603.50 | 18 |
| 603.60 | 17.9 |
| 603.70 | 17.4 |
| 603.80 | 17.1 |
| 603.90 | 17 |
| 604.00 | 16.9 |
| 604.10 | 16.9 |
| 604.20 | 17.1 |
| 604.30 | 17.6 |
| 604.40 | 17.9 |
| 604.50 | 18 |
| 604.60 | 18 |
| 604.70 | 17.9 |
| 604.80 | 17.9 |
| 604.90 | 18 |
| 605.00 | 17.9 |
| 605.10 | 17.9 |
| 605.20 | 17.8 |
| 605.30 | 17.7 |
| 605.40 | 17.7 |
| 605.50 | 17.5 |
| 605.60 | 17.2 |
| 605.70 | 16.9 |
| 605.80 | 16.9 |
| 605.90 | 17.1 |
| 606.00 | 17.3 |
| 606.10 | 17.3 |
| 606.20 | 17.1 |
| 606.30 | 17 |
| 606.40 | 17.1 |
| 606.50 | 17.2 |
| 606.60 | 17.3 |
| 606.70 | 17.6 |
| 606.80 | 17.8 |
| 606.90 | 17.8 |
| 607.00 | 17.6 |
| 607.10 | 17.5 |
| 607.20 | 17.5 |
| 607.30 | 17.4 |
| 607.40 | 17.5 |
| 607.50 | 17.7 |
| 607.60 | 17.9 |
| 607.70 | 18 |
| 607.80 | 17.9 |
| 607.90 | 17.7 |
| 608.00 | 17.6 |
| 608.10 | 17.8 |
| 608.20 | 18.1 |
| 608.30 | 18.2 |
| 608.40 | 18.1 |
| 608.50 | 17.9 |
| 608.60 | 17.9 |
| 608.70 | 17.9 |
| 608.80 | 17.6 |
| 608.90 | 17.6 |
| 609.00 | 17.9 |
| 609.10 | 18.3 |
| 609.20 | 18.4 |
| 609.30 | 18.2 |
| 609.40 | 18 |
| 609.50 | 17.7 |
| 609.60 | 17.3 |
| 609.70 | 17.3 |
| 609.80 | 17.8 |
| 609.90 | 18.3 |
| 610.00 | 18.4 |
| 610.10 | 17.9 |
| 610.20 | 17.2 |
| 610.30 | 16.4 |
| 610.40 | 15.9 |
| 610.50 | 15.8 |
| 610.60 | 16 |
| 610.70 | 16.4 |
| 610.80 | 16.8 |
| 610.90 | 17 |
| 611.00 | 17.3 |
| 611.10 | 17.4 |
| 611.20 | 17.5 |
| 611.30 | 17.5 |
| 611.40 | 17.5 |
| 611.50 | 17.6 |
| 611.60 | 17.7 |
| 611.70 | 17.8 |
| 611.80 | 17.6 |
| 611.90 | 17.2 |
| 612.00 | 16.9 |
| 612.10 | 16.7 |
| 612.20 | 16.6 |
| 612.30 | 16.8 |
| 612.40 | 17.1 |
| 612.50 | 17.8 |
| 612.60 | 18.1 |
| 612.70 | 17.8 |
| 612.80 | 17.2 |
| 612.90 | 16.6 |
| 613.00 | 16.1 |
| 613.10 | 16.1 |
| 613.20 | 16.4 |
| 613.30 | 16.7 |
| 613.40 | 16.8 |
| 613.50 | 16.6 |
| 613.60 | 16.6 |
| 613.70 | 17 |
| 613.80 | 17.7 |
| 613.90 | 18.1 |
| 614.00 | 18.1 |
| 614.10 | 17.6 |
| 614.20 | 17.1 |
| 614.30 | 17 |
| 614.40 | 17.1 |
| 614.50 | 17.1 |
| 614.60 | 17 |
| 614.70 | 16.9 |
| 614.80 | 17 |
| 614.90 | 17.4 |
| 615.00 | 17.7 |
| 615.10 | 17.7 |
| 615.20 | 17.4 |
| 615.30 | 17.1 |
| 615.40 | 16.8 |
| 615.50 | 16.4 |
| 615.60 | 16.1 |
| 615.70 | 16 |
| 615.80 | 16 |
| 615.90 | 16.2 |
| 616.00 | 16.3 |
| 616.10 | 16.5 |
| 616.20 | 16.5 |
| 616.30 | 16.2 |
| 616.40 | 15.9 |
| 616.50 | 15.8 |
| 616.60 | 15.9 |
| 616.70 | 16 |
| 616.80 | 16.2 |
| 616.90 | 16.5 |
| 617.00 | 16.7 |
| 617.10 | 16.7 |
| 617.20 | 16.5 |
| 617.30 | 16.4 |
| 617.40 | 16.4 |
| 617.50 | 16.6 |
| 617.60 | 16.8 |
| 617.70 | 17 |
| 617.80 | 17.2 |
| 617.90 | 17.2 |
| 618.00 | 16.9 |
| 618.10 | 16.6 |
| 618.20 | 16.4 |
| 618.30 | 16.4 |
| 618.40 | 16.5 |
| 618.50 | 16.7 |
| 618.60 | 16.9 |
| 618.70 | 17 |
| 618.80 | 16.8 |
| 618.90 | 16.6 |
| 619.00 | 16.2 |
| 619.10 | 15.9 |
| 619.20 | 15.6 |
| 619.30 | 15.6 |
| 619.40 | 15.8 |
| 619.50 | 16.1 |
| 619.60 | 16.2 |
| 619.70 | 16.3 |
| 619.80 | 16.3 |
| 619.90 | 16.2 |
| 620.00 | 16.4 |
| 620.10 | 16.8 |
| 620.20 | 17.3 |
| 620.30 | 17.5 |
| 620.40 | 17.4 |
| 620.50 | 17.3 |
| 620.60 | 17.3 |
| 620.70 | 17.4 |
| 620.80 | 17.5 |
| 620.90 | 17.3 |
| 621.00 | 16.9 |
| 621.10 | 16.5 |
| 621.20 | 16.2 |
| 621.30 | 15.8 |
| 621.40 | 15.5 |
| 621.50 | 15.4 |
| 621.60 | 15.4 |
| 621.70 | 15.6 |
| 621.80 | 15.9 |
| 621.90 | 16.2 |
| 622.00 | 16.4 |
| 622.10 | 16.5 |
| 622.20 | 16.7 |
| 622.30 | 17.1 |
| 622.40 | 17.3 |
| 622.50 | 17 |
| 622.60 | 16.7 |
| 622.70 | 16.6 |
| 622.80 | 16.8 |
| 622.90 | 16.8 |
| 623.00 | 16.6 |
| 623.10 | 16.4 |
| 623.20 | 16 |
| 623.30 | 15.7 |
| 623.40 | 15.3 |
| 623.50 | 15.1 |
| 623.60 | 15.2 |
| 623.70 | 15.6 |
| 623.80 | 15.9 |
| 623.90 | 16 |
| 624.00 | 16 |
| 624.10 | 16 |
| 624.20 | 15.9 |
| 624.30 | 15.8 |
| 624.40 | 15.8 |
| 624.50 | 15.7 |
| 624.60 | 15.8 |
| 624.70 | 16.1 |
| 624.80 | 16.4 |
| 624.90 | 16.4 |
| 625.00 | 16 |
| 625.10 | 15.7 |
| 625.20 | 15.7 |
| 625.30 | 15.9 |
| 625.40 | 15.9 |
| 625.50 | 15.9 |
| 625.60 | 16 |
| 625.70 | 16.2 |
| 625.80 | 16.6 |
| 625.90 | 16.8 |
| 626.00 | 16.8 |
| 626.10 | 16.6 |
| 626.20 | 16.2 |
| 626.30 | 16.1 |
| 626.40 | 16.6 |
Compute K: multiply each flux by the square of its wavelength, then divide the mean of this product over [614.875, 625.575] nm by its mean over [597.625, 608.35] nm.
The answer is 1.0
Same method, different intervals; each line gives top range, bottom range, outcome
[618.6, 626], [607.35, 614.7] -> 0.97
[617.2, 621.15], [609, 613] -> 0.99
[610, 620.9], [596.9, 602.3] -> 1.03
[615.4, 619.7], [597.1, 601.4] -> 1.01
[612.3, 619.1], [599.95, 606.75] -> 1.01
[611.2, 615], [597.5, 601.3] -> 1.05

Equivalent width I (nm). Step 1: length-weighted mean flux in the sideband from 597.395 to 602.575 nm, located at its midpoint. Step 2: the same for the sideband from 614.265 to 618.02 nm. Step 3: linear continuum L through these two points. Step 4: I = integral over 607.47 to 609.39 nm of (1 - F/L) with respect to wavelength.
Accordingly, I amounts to -0.12 nm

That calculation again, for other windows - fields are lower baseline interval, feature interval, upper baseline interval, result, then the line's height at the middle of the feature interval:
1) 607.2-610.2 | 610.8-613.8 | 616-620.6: 0.042 nm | 17.4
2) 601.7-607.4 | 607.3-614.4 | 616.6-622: -0.160 nm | 17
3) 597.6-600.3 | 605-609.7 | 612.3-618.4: -0.181 nm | 17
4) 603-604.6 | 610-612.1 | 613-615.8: 0.006 nm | 17.1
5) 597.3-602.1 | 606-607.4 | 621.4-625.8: -0.047 nm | 16.8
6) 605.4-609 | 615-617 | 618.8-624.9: 0.044 nm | 16.8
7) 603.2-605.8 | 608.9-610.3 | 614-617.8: -0.054 nm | 17.2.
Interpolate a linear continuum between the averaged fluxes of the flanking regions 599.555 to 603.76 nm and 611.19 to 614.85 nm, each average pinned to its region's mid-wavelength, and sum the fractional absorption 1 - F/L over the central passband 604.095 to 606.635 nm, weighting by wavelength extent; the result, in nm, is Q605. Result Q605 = -0.044 nm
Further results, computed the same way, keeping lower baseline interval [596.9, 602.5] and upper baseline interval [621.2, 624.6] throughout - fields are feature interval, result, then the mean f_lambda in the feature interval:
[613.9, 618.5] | -0.092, 16.7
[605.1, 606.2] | -0.031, 17.4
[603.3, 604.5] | -0.035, 17.5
